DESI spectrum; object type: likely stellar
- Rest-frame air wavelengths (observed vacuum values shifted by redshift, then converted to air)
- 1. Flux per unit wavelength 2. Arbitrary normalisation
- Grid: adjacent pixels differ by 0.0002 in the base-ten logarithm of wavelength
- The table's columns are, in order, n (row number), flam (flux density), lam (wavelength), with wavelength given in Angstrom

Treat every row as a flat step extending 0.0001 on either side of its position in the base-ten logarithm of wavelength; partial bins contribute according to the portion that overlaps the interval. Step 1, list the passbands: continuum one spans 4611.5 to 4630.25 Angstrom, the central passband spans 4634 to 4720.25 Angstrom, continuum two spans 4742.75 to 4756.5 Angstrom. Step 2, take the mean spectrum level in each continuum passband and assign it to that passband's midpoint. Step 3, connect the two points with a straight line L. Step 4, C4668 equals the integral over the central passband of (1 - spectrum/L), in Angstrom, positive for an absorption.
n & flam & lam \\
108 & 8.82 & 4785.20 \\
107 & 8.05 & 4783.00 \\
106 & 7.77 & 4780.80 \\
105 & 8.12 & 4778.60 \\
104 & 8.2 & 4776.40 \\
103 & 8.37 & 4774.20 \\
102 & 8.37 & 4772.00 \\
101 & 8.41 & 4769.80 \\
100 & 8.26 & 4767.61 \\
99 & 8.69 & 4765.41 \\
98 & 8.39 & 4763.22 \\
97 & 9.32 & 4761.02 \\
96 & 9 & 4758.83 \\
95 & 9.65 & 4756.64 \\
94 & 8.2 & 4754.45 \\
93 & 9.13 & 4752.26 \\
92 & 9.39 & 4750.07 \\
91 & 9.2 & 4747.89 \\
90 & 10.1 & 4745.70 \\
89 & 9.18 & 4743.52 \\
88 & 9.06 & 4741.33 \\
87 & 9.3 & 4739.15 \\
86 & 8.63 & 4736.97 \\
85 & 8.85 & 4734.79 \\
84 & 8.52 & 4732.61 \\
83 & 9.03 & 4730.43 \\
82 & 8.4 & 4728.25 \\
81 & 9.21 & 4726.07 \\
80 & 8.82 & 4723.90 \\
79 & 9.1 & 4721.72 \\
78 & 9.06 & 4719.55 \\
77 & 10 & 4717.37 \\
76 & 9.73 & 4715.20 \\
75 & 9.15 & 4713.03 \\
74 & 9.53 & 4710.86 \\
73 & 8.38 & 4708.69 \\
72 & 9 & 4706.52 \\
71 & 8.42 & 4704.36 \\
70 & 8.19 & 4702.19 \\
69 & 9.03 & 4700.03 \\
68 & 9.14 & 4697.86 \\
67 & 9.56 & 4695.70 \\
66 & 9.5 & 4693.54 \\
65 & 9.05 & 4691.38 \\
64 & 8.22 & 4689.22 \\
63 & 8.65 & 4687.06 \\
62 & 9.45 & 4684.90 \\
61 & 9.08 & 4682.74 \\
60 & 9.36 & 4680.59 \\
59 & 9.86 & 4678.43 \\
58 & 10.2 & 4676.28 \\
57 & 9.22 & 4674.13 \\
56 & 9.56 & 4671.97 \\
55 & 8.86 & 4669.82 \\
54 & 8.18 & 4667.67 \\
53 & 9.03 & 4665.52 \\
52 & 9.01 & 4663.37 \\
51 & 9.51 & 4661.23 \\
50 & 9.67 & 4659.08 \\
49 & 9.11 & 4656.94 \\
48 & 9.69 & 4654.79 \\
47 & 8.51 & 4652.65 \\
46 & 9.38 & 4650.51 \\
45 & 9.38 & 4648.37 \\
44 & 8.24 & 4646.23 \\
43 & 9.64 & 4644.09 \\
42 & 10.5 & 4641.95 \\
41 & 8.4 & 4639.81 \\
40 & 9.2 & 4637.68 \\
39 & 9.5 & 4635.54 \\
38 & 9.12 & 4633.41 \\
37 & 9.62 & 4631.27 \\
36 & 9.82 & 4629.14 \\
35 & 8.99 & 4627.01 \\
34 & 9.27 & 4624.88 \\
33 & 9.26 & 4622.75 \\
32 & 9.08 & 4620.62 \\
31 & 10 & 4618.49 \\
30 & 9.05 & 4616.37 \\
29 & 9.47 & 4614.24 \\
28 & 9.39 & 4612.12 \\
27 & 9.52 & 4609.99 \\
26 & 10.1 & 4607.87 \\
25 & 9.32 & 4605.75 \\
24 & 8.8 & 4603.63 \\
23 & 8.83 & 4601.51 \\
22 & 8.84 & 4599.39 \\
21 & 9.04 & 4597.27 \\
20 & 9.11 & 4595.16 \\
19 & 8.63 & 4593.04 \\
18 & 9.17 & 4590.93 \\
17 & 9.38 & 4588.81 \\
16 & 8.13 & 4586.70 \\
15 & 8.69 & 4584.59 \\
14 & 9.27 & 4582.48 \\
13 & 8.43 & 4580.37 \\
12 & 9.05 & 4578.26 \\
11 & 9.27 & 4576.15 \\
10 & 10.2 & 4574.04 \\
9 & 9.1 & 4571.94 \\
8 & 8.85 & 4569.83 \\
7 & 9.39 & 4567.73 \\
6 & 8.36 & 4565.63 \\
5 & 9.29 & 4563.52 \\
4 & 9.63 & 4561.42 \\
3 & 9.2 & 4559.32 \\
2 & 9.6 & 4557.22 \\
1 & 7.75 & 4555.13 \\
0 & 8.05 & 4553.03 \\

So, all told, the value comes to 1.2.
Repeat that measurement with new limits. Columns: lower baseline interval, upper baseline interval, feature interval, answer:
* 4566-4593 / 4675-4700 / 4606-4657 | -1.09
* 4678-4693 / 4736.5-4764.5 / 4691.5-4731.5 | 0.12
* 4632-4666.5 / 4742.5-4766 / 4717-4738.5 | 0.52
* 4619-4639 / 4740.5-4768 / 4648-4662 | -0.07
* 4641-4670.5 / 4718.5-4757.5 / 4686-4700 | 0.16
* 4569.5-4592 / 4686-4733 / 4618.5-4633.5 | -0.56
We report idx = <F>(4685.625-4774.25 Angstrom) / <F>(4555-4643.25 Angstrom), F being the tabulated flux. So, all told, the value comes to 1.0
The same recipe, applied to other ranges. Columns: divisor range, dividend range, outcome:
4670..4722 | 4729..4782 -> 0.96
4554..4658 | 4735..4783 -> 0.96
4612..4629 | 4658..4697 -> 0.99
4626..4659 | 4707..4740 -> 0.97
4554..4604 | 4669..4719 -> 1.02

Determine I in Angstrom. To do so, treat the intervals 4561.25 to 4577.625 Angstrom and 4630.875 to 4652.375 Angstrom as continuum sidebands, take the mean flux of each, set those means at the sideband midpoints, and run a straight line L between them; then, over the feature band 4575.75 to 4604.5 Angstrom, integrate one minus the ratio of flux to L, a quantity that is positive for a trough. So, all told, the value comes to 1.1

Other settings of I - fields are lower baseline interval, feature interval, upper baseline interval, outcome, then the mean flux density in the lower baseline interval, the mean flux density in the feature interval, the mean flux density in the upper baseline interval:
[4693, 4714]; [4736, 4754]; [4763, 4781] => -1.4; 8.98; 9.22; 8.31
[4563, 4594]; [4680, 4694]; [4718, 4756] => 0.0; 9.01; 9.01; 9.03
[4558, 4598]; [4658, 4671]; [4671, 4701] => 0.3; 9.07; 9.05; 9.27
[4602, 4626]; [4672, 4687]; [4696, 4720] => -0.5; 9.37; 9.47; 9.07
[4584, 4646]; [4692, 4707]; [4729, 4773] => 0.1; 9.23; 8.98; 8.93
